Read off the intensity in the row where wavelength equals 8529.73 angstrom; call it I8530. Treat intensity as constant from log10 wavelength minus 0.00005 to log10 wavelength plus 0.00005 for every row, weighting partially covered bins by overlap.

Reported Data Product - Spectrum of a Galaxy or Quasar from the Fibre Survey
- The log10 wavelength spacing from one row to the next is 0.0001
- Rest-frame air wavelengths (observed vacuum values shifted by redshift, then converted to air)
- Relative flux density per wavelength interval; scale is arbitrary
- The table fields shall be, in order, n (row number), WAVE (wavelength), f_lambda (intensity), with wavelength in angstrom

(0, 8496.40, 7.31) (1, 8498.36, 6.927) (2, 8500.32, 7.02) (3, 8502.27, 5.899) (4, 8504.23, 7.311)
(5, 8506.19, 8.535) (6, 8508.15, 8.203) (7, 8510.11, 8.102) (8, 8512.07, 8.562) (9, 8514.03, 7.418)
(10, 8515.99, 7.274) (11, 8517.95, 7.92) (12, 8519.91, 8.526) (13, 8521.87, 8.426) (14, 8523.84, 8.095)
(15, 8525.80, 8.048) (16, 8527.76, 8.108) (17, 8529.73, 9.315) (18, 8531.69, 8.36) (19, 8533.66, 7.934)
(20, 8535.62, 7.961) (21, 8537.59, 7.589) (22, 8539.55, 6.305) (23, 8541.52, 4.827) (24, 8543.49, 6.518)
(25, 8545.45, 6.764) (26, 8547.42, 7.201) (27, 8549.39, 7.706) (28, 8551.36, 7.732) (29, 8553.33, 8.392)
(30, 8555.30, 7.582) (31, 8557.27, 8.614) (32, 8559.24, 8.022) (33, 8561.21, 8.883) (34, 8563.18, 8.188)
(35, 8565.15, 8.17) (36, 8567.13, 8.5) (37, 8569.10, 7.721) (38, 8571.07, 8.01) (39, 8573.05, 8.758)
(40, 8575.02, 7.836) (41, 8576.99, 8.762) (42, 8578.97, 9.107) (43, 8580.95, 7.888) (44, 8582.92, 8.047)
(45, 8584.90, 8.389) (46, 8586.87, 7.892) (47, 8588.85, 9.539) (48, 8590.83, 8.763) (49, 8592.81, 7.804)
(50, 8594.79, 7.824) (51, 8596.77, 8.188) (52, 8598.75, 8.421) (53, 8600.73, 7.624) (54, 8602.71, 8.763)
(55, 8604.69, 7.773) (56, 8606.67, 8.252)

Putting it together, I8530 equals 9.315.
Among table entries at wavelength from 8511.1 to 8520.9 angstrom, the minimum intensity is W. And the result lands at 7.274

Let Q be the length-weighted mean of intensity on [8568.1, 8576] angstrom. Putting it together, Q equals 8.09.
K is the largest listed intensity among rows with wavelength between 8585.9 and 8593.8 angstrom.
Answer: 9.539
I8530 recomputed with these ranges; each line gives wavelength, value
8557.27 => 8.614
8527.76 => 8.108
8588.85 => 9.539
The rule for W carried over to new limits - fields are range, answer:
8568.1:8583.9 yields 7.721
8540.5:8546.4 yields 4.827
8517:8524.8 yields 7.92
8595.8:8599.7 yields 8.188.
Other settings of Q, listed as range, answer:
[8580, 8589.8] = 8.35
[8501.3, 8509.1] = 7.48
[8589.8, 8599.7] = 8.2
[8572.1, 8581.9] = 8.47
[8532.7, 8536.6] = 7.96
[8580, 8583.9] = 7.98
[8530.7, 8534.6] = 8.15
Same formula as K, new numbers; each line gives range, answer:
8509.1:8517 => 8.562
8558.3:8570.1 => 8.883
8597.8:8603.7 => 8.763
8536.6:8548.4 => 7.589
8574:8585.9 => 9.107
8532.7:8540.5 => 7.961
